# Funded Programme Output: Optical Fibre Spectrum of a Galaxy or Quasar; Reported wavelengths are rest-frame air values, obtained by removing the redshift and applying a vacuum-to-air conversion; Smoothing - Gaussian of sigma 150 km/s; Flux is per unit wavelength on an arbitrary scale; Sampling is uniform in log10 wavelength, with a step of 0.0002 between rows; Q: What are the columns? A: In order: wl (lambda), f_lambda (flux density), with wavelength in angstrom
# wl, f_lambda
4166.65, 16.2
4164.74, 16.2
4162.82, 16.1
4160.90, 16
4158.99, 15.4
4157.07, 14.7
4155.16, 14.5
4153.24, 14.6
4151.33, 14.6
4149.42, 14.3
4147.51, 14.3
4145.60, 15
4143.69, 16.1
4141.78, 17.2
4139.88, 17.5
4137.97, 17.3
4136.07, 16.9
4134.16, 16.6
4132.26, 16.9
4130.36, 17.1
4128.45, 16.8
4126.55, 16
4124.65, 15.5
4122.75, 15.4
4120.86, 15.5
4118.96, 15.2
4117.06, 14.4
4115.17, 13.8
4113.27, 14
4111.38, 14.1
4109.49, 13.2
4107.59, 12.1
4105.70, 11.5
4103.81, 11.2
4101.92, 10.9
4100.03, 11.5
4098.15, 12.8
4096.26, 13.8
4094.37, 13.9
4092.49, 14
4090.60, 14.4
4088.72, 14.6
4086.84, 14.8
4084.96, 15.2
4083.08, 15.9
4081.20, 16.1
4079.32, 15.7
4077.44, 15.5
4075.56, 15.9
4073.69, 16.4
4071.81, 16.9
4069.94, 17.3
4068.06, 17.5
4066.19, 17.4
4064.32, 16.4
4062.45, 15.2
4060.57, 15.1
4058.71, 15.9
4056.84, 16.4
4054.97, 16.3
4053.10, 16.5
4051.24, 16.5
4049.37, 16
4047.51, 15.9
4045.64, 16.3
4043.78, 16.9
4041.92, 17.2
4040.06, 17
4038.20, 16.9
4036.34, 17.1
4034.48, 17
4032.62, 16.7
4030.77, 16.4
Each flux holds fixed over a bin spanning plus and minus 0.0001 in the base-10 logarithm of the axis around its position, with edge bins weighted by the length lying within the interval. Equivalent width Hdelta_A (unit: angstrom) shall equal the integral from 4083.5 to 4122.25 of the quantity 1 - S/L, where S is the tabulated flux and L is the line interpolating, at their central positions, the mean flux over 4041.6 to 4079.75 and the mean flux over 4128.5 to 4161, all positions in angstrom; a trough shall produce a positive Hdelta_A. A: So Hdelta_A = 6.0 angstrom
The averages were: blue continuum 16.3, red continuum 15.8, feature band 13.6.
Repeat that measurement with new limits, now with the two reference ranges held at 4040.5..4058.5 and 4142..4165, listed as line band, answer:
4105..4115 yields 1.7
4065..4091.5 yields 0.2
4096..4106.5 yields 2.6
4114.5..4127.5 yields 0.4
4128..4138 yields -1.0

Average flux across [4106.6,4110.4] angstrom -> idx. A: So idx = 12.6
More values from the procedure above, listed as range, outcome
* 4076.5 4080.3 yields 15.6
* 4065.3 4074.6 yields 17.1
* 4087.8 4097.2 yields 14.1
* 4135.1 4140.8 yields 17.2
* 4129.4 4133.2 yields 17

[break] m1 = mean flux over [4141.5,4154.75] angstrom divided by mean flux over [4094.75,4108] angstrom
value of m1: 1.25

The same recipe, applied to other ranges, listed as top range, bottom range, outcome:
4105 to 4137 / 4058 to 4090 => 0.94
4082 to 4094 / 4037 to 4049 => 0.89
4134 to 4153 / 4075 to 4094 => 1.05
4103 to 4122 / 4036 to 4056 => 0.82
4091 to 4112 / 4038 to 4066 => 0.78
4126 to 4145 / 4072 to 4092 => 1.09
